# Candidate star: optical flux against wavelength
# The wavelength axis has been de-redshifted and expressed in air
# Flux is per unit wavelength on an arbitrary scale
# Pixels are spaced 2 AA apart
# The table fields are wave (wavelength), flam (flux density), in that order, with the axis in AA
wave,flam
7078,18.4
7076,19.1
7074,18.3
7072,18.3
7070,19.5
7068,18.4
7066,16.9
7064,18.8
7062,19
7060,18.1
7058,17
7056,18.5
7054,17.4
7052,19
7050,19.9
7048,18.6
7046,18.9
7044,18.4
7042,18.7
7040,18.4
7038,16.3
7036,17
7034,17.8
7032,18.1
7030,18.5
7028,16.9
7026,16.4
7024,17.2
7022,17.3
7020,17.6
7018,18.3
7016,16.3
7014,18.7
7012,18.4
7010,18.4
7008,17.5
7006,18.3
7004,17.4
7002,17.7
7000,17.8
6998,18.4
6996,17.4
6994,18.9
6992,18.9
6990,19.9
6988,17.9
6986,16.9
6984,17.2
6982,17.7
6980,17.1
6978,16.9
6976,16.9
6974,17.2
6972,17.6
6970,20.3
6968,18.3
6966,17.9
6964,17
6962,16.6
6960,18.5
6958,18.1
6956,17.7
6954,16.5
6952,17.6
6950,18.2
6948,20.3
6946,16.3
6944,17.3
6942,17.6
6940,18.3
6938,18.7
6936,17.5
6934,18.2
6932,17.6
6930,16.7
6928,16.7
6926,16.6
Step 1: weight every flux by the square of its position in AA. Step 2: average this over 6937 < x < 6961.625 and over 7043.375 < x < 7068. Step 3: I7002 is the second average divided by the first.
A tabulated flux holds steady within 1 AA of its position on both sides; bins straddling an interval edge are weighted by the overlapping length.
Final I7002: 1.1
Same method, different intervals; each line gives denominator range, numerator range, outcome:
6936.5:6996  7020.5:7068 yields 1.03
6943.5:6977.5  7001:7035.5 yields 1.01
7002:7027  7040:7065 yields 1.06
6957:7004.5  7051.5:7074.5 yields 1.05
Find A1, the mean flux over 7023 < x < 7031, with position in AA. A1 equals 17.2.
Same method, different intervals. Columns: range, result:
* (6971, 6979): 17.1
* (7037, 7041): 17.4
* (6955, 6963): 17.7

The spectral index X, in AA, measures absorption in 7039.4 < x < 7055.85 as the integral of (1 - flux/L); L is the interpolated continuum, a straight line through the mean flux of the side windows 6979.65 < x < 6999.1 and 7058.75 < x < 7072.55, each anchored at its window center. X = -0.3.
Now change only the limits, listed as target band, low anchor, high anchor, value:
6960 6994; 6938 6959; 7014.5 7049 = -0.1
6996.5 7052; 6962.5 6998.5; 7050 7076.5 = 0.7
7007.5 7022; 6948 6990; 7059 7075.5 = 0.2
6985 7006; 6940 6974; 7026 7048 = -0.3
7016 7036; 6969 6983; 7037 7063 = 0.7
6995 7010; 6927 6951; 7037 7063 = 0.2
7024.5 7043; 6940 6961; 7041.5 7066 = 0.8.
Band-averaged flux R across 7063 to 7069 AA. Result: 18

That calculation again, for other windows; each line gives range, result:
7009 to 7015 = 18.5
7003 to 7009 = 17.7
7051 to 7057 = 18.3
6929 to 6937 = 17.5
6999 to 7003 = 17.8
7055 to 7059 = 17.8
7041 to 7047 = 18.7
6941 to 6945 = 17.5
